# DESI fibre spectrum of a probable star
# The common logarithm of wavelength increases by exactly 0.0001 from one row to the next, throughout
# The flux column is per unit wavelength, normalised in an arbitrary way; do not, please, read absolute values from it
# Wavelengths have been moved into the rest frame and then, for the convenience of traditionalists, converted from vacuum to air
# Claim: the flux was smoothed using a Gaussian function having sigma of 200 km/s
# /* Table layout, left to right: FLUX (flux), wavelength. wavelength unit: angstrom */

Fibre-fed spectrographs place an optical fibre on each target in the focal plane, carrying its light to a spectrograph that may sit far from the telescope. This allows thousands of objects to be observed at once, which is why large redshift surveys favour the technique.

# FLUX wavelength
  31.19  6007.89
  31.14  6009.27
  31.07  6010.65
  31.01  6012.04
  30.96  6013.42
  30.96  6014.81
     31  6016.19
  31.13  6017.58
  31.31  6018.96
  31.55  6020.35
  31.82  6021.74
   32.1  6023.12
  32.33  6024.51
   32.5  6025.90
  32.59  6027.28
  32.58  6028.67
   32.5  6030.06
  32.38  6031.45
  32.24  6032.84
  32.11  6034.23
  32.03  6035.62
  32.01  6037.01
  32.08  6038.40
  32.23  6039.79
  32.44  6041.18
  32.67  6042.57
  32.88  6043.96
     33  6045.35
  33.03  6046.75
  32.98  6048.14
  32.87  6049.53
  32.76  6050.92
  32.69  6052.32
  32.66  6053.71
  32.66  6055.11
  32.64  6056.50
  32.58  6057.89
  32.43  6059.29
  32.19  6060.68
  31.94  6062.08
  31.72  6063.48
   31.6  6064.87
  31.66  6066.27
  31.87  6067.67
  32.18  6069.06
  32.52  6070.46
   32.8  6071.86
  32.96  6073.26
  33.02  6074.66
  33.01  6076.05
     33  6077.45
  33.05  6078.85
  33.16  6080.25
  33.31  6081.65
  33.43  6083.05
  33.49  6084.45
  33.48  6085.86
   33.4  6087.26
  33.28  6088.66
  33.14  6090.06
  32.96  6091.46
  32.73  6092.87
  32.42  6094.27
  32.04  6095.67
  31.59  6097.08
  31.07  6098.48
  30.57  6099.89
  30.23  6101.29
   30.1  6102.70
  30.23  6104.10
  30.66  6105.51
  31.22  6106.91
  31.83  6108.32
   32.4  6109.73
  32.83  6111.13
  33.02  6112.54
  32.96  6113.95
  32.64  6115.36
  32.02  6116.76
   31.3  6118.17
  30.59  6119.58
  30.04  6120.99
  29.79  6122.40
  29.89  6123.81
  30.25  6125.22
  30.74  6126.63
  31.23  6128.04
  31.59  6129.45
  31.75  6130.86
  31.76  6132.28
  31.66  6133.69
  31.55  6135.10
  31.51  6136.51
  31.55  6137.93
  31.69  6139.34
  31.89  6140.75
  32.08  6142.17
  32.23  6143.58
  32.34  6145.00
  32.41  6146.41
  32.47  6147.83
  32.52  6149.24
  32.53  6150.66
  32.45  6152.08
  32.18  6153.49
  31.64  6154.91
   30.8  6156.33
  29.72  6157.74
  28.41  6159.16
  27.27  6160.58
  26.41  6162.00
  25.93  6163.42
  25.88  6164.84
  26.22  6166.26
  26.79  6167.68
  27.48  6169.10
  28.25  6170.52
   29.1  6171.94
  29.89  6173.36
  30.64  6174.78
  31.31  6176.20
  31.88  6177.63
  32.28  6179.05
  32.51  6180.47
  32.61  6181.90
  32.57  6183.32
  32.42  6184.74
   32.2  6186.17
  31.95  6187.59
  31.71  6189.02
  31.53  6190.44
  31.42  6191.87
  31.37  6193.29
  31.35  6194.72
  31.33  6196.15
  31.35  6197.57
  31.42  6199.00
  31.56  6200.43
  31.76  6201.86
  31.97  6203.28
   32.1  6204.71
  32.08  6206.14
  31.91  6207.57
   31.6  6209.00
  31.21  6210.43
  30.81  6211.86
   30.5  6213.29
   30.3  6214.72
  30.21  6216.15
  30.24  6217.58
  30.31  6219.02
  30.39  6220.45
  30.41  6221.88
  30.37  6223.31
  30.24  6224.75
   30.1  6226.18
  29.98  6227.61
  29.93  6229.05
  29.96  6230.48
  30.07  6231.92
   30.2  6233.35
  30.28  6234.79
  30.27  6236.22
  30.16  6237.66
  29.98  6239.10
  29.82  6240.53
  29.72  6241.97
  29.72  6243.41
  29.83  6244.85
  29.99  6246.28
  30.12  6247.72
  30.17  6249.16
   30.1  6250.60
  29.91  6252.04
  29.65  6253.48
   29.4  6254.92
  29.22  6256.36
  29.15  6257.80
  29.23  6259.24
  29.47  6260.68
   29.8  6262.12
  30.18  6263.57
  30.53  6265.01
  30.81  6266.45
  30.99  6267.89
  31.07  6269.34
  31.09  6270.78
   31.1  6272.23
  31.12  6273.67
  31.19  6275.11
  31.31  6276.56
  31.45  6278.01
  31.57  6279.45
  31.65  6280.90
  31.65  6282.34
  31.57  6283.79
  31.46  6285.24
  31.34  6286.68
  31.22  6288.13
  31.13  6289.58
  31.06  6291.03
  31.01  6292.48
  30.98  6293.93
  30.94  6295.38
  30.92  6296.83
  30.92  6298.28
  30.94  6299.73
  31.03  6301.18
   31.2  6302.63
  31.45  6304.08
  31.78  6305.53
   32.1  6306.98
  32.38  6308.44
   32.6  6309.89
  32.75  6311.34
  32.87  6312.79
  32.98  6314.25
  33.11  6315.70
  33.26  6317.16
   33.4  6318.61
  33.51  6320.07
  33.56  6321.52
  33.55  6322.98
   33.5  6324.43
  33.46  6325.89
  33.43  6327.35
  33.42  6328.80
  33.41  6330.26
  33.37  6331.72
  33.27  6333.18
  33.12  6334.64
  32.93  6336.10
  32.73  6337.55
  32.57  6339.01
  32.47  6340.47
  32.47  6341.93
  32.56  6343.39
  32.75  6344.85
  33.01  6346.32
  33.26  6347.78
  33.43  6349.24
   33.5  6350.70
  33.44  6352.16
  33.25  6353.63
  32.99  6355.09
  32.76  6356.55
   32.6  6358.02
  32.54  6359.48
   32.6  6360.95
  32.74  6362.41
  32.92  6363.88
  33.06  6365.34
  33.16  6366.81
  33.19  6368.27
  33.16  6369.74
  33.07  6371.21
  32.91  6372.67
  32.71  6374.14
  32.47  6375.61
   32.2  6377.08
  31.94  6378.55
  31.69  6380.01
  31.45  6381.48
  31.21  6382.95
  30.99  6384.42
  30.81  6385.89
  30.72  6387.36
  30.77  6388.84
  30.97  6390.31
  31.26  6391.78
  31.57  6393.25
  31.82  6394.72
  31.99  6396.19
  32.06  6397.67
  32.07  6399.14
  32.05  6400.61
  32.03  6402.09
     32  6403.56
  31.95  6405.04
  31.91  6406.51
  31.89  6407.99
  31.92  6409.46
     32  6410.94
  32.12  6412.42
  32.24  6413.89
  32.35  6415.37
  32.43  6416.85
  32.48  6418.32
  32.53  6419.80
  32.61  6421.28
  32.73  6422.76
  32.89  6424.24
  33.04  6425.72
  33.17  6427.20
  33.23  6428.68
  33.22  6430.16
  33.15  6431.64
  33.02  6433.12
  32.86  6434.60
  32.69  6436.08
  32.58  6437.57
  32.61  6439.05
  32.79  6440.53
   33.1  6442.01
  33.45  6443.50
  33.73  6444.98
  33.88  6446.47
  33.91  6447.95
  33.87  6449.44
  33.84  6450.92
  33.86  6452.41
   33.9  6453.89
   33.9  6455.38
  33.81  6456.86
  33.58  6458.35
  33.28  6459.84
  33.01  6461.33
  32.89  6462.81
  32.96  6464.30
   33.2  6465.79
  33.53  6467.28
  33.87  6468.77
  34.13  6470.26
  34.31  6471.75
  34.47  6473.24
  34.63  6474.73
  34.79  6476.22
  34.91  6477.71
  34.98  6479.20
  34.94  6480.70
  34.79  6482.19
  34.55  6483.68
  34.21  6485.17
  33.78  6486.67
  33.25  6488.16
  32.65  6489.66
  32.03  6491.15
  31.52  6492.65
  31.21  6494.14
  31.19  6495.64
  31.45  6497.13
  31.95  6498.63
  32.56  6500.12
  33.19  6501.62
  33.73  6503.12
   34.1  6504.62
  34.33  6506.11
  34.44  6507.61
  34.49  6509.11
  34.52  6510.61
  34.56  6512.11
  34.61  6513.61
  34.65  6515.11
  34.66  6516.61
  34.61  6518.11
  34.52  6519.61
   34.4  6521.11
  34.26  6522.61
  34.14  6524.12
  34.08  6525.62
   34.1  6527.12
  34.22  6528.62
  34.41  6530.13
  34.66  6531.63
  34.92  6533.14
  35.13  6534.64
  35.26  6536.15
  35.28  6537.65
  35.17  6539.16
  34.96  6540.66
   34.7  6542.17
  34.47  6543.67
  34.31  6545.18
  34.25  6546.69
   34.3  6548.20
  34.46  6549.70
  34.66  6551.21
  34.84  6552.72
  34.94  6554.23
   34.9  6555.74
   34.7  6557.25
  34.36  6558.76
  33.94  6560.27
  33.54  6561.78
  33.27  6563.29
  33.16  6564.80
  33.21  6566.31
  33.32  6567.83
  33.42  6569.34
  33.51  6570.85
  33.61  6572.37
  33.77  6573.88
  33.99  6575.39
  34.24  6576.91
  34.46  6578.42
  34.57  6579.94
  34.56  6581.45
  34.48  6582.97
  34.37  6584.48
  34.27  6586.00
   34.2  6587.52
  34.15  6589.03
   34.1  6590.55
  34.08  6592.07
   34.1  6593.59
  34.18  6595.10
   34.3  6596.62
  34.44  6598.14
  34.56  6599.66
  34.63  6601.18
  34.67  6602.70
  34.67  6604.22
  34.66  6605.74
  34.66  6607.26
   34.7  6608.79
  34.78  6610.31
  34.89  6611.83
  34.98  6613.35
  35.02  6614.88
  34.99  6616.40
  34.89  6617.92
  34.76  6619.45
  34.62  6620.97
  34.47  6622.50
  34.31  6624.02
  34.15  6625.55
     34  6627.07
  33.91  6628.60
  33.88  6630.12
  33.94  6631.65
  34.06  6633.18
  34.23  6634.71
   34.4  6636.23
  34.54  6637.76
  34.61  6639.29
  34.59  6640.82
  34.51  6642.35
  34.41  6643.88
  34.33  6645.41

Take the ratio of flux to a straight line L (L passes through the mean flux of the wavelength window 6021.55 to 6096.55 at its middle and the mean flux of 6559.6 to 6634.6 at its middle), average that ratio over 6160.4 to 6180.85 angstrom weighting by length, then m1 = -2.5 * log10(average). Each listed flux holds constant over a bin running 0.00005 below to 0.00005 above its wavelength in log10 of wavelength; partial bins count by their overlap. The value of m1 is 0.15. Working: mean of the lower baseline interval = 32.6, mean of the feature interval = 28.8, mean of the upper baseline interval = 34.2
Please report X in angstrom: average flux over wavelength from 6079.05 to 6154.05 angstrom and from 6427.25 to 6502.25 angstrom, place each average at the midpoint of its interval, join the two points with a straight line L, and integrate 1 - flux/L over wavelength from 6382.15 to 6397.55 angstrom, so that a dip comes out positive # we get 0.8 angstrom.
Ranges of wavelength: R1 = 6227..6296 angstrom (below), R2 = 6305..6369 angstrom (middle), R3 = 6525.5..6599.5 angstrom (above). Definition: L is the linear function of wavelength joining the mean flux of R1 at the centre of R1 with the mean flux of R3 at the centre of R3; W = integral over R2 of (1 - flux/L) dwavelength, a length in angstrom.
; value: -3.20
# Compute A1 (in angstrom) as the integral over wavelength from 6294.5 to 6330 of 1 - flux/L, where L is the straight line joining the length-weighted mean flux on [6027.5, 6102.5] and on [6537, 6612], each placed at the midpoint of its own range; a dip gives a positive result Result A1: 1.0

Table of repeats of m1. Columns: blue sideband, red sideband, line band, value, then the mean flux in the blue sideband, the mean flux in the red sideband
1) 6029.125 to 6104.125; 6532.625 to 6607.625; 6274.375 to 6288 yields 0.06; 32.4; 34.3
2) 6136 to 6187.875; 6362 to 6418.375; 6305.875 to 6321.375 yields -0.05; 30.6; 32.1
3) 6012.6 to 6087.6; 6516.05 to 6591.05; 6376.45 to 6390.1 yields 0.08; 32.4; 34.3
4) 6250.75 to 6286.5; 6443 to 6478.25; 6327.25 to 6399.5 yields -0.01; 30.6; 33.8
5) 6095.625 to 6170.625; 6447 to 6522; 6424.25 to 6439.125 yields 0.01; 30.7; 33.7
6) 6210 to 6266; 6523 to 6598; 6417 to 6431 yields -0.01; 30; 34.3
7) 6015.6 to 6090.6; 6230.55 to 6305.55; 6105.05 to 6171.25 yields 0.04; 32.5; 30.6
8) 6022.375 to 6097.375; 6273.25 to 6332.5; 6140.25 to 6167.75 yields 0.08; 32.6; 32.1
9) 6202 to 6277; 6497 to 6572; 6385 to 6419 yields 0.02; 30.4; 34.2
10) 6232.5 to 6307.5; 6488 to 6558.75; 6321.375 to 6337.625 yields -0.06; 30.6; 34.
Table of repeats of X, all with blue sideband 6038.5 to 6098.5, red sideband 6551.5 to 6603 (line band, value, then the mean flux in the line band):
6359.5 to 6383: 0.68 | 32.6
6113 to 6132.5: 0.96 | 31.2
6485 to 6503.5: 0.80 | 32.4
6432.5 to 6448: 0.29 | 33.1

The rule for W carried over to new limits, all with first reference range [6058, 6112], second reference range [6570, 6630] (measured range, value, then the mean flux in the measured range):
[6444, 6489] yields -0.15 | 34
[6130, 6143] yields 0.30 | 31.7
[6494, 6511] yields 0.43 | 33.1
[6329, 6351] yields 0.21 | 33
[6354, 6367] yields 0.23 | 32.8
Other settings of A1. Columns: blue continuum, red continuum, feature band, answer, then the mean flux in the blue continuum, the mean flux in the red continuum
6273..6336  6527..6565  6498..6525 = 0.1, 32.1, 34.5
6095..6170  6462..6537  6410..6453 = 0.5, 30.8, 33.9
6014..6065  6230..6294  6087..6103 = -0.1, 32.3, 30.5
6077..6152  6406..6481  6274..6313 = 1.4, 31.9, 33.3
